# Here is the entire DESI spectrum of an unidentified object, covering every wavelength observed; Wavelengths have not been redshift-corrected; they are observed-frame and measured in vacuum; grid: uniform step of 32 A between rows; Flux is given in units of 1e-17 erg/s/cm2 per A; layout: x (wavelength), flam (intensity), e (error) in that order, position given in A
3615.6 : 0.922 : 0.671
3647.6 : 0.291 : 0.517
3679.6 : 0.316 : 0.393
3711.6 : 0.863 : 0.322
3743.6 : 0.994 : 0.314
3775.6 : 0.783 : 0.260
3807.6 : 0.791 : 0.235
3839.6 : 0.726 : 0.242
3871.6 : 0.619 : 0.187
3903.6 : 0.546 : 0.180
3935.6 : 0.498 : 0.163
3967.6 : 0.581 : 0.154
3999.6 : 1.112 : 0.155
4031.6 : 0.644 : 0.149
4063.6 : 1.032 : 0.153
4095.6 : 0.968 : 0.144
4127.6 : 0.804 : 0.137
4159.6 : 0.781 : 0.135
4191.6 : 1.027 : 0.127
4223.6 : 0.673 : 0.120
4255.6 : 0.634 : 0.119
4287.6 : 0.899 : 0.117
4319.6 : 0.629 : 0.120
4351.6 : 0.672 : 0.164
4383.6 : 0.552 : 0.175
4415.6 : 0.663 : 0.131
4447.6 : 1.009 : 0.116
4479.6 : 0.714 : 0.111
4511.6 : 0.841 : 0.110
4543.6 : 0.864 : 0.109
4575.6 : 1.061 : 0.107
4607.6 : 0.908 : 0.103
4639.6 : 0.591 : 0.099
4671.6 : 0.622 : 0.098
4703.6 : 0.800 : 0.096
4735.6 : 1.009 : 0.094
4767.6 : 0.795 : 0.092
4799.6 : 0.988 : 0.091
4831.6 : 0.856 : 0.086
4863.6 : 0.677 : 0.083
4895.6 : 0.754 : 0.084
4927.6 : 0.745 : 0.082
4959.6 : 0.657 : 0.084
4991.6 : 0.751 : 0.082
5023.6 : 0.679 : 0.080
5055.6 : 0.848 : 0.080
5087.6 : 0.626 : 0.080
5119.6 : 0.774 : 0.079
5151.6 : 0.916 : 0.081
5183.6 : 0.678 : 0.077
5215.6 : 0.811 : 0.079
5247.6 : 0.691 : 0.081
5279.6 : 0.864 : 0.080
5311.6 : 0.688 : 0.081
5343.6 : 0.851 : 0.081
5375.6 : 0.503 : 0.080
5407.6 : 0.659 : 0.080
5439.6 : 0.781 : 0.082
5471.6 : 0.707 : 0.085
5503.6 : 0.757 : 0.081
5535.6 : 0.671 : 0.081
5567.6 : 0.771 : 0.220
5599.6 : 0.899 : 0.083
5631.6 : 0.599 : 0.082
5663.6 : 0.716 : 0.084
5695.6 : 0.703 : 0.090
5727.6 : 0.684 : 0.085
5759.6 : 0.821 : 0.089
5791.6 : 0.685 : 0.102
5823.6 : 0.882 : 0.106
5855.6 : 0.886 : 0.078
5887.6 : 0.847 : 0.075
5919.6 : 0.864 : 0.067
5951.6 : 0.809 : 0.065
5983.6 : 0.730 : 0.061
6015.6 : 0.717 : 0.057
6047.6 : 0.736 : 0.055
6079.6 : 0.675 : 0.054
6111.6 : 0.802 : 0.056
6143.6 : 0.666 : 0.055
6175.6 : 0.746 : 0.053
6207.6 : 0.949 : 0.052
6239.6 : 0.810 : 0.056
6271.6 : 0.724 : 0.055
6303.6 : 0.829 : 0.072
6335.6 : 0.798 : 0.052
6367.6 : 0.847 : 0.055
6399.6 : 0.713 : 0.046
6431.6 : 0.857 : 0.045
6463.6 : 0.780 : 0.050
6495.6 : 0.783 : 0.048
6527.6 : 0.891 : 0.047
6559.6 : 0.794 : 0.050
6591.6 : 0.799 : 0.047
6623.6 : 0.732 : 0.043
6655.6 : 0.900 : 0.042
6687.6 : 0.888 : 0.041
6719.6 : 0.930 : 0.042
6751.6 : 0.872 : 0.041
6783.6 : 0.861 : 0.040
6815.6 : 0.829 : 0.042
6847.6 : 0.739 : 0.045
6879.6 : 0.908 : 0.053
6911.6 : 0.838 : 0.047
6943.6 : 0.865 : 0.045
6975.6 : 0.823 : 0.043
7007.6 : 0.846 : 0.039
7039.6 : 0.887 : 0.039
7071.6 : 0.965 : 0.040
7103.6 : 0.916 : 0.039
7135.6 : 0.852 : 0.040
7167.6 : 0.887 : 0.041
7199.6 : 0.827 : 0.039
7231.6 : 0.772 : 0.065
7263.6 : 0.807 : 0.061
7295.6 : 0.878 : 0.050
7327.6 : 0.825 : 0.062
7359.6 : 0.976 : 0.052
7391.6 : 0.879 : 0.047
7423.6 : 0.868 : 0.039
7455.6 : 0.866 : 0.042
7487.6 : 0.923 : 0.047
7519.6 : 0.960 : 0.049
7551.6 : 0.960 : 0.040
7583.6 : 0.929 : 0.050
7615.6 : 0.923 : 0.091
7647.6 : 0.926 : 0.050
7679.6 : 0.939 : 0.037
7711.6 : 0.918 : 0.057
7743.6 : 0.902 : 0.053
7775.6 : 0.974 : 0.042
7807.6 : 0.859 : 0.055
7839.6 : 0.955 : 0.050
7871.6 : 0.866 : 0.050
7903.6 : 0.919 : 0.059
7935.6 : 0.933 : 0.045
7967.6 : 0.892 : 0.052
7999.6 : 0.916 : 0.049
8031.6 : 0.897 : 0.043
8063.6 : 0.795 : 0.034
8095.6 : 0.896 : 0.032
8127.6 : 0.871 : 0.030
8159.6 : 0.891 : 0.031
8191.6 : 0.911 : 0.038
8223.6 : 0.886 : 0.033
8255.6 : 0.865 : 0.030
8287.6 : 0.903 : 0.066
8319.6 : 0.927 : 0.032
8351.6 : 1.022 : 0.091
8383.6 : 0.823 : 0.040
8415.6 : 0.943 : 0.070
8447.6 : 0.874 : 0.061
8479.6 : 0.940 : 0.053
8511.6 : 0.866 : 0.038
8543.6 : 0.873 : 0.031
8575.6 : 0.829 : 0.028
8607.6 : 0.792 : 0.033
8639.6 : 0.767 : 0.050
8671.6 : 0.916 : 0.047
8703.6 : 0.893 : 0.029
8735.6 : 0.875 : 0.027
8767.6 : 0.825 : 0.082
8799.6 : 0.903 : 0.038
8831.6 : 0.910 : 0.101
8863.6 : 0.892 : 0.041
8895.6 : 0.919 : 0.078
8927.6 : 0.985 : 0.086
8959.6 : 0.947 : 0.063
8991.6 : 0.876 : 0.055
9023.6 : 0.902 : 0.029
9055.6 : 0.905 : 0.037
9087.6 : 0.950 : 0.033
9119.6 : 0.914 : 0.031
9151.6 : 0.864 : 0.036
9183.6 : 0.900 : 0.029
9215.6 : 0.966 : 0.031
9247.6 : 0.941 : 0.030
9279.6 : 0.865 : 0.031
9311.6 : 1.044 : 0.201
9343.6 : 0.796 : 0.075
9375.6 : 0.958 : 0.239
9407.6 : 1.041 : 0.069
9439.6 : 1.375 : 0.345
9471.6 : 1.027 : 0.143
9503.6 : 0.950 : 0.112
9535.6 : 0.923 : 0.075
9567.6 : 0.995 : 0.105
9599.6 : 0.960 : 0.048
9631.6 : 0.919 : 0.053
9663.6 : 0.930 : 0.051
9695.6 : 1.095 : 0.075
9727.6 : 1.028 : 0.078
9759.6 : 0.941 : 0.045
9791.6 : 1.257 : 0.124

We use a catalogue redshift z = 0.67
